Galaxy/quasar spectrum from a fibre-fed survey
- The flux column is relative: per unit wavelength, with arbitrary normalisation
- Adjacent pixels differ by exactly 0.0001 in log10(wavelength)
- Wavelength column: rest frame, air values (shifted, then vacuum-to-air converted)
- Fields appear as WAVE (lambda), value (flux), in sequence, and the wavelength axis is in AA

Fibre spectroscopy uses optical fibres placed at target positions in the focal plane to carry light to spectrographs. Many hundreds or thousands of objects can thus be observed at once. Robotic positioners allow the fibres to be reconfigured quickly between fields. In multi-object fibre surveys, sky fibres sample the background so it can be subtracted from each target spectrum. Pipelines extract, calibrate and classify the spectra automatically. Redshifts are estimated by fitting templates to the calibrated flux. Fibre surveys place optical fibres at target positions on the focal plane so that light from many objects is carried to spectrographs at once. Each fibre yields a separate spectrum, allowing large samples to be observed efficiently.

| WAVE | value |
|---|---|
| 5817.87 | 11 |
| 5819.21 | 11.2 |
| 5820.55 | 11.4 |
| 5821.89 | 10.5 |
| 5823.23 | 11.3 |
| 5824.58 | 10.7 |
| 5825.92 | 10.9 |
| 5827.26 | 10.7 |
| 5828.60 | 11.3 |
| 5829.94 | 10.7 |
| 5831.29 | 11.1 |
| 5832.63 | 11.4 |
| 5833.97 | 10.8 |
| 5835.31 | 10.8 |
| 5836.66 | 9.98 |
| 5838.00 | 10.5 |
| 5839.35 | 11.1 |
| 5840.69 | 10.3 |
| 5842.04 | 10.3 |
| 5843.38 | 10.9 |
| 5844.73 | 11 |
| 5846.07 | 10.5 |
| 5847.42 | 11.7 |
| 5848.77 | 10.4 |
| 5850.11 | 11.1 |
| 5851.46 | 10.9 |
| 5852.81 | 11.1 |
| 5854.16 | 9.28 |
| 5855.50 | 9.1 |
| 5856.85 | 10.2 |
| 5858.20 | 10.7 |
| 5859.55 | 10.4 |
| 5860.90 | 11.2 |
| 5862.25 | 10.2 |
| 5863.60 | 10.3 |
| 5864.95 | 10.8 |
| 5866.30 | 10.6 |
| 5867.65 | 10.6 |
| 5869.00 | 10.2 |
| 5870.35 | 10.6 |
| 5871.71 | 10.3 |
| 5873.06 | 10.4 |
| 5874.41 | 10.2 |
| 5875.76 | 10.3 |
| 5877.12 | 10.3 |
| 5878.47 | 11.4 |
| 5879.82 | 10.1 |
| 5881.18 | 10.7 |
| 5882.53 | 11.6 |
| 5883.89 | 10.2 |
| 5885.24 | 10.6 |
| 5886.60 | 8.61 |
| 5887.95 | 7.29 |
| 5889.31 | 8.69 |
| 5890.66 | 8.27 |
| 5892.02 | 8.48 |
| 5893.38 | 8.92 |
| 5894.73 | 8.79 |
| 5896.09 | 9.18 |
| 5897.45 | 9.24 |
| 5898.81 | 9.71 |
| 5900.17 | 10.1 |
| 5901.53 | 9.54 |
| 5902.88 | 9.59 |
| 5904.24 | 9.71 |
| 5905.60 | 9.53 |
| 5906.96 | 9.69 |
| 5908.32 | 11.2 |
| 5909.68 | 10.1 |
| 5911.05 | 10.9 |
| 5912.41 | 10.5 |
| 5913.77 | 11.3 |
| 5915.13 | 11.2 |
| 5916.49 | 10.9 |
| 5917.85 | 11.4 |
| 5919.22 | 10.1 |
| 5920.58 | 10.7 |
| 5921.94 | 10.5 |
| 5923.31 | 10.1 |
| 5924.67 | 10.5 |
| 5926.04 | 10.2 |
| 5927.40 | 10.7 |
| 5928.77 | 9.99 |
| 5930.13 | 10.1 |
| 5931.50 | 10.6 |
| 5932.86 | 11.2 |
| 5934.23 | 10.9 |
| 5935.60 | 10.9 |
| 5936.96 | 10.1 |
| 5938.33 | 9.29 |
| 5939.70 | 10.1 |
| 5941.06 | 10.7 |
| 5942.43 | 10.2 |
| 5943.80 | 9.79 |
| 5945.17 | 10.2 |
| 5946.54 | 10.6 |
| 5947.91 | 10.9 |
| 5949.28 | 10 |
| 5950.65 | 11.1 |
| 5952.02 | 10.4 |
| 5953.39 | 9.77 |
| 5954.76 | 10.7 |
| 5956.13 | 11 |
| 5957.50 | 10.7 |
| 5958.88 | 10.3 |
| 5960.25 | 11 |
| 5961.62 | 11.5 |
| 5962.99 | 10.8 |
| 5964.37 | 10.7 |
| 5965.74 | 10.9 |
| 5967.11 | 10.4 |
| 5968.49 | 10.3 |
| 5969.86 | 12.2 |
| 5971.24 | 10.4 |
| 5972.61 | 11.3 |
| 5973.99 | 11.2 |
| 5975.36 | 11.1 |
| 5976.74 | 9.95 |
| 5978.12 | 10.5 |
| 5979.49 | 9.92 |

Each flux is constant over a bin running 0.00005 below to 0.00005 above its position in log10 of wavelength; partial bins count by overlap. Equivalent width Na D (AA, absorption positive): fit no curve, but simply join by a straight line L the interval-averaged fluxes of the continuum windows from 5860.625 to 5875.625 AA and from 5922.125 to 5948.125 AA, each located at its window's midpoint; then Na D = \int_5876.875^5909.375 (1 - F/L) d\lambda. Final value 2.5 AA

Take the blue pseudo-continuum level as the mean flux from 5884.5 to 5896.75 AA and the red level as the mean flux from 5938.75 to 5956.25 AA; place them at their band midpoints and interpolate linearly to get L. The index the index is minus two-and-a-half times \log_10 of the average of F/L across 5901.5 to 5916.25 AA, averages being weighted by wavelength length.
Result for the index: -0.12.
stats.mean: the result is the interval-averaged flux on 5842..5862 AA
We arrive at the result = 10.6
